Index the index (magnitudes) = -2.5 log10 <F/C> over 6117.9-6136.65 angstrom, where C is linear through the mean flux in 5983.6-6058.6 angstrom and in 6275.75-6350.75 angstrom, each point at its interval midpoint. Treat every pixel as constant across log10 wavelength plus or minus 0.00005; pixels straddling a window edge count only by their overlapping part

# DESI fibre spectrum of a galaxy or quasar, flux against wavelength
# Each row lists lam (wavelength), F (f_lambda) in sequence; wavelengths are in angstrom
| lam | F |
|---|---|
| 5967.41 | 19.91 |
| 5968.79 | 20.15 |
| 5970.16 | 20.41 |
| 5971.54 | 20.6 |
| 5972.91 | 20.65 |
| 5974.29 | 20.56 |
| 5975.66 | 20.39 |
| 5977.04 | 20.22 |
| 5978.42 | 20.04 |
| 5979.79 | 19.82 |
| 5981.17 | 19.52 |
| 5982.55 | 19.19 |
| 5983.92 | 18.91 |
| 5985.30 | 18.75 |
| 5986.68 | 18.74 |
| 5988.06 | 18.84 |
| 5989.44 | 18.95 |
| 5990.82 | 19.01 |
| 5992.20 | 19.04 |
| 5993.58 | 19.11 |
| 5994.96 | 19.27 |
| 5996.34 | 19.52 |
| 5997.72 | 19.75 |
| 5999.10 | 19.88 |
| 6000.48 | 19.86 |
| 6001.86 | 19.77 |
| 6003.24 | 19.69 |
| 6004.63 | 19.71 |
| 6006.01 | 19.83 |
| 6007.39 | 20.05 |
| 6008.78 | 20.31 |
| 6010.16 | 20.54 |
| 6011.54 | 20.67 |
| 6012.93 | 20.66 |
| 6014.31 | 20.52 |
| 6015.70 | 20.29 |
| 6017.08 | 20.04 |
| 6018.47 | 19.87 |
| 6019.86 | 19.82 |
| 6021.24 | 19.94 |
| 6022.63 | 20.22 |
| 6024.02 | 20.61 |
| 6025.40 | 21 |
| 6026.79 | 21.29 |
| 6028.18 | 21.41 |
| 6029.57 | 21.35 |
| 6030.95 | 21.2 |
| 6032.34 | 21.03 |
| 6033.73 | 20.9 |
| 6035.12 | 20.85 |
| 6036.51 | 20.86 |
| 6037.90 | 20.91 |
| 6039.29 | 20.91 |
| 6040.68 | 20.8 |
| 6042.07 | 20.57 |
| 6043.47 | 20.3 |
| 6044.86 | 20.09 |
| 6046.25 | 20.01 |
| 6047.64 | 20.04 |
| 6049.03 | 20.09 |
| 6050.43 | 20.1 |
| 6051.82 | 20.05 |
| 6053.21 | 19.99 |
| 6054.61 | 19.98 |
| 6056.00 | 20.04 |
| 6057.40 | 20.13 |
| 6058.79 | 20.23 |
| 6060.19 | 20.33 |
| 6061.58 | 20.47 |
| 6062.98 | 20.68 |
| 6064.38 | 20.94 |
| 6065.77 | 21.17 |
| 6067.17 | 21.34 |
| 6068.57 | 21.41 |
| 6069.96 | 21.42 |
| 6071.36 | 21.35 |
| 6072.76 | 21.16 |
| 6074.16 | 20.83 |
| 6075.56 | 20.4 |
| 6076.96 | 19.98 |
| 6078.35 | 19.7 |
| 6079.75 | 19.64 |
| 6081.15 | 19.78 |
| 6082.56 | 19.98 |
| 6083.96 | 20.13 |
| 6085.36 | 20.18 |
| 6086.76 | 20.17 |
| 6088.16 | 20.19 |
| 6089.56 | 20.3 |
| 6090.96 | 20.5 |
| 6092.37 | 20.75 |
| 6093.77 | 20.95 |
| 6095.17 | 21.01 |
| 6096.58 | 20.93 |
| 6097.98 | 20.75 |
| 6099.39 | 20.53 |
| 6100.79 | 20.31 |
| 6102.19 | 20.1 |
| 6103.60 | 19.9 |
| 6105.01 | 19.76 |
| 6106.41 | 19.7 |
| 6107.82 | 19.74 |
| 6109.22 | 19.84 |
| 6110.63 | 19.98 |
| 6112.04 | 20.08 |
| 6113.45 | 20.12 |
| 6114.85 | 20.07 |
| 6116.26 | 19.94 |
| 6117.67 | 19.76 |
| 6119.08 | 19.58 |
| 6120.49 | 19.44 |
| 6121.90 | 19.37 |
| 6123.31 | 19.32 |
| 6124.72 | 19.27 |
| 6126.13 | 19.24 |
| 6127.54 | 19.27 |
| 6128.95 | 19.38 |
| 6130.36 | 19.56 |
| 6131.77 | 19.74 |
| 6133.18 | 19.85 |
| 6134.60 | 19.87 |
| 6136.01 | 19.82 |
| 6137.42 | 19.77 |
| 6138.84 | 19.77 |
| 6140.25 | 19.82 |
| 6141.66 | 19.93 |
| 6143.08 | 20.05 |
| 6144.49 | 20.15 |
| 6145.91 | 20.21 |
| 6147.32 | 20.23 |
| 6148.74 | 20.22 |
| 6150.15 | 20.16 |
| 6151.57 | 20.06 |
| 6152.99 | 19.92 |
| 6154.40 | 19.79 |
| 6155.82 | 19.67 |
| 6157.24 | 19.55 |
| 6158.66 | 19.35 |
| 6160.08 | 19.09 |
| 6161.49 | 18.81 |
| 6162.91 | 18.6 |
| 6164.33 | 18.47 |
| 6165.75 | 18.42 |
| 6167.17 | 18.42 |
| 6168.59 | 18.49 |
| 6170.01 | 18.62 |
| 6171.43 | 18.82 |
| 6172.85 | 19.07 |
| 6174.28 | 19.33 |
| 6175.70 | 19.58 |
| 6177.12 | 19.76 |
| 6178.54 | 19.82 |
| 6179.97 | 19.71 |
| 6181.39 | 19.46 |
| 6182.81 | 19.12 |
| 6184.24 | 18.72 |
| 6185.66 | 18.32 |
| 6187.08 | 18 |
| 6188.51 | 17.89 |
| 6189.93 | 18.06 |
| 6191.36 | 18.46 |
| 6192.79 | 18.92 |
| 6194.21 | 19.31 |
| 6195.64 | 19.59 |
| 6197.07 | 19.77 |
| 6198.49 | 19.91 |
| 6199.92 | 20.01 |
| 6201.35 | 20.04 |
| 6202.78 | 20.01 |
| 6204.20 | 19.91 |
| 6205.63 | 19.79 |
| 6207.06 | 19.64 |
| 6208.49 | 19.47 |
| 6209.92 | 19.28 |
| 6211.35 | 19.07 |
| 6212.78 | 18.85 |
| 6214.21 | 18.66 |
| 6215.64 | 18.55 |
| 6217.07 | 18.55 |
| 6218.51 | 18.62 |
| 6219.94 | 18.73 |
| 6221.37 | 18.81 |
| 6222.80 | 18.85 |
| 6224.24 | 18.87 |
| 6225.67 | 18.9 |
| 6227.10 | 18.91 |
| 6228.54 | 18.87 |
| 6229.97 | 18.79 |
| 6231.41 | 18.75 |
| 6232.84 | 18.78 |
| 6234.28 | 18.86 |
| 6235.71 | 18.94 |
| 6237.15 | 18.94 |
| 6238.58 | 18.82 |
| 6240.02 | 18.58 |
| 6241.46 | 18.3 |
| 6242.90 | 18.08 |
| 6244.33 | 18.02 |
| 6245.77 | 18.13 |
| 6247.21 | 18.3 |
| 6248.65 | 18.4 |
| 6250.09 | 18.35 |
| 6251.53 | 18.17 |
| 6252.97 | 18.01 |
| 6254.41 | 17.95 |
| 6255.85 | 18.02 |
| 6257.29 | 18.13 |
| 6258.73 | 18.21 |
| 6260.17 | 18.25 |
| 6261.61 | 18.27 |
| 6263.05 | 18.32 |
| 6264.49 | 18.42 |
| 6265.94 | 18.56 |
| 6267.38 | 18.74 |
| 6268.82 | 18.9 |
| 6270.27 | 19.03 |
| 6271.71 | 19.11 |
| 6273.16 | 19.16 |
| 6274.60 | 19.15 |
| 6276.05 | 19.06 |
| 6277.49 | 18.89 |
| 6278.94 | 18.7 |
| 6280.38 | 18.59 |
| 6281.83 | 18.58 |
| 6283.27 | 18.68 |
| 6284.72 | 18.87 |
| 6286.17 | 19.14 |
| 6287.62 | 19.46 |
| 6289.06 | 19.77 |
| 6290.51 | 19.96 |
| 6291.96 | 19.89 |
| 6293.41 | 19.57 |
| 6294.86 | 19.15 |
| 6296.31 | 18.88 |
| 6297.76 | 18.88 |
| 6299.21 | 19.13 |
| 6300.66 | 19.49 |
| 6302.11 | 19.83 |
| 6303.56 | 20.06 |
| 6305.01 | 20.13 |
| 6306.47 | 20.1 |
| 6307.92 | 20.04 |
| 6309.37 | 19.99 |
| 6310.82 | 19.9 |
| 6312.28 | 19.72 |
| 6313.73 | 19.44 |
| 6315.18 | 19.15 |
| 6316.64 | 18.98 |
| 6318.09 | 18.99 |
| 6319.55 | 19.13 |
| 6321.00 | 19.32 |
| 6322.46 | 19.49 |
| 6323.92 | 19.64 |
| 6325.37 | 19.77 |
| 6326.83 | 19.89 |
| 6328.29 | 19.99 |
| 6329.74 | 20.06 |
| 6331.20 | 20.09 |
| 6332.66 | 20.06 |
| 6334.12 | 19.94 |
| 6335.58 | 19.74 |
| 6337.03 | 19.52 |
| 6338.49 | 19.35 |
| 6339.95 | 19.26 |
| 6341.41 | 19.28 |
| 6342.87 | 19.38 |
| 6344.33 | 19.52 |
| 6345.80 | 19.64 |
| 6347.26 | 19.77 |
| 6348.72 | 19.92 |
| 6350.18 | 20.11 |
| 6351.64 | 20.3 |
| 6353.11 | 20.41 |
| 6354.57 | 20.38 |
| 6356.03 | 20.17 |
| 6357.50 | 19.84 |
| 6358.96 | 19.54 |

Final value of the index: 0.02 mag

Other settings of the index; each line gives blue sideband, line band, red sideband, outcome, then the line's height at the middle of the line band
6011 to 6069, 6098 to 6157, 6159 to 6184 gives -0.017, 19.5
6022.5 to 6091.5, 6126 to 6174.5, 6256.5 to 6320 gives 0.028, 20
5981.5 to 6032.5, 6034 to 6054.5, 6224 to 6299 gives -0.033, 19.8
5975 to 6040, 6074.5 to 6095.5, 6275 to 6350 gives -0.018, 19.9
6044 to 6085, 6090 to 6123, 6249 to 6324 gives 0.001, 20.1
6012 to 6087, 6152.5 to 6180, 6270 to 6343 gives 0.049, 20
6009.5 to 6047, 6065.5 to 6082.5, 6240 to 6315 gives -0.017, 20.3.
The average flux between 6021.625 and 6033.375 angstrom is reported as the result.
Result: 21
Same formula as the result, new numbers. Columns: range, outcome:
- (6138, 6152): 20.1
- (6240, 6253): 18.2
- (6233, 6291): 18.6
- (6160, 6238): 19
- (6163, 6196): 18.9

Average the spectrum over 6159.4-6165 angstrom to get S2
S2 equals 18.8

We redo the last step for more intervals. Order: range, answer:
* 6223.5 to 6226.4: 18.9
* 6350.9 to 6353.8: 20.3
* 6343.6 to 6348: 19.6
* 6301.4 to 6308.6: 20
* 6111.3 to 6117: 20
